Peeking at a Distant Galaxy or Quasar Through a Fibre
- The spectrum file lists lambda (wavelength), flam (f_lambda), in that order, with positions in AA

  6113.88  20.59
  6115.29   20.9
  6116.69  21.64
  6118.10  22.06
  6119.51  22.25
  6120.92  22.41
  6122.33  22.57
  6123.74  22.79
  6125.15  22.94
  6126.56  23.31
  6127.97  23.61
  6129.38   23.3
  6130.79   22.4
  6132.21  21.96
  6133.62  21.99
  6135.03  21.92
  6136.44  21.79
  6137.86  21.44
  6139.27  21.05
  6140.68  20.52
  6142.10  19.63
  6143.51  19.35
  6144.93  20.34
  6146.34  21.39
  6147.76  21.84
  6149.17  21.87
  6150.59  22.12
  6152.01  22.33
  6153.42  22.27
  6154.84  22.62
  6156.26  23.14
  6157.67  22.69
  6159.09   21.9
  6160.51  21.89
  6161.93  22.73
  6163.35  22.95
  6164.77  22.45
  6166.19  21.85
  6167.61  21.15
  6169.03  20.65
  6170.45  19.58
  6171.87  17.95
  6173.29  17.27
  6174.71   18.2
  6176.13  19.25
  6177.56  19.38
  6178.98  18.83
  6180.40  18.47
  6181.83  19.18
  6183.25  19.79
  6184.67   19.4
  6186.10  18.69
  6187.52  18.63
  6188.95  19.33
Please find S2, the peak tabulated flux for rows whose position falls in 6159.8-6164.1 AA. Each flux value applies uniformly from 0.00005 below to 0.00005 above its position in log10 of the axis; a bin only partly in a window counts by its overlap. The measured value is 22.95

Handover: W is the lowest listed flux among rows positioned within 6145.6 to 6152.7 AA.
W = 21.39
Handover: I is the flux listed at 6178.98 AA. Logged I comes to 18.83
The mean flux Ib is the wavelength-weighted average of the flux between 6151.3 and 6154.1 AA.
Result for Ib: 22.3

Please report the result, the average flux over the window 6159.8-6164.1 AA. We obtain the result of 22.5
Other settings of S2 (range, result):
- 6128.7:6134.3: 23.3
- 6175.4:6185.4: 19.79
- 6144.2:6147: 21.39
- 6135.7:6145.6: 21.79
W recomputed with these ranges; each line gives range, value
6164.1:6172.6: 17.95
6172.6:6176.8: 17.27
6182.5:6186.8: 18.69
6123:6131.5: 22.4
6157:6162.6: 21.89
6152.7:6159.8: 21.9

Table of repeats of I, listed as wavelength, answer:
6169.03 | 20.65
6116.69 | 21.64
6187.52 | 18.63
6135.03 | 21.92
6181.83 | 19.18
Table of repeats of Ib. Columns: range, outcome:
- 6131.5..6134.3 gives 22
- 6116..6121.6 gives 22.1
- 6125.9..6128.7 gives 23.5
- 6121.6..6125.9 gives 22.8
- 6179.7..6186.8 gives 19.1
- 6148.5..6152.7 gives 22.1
